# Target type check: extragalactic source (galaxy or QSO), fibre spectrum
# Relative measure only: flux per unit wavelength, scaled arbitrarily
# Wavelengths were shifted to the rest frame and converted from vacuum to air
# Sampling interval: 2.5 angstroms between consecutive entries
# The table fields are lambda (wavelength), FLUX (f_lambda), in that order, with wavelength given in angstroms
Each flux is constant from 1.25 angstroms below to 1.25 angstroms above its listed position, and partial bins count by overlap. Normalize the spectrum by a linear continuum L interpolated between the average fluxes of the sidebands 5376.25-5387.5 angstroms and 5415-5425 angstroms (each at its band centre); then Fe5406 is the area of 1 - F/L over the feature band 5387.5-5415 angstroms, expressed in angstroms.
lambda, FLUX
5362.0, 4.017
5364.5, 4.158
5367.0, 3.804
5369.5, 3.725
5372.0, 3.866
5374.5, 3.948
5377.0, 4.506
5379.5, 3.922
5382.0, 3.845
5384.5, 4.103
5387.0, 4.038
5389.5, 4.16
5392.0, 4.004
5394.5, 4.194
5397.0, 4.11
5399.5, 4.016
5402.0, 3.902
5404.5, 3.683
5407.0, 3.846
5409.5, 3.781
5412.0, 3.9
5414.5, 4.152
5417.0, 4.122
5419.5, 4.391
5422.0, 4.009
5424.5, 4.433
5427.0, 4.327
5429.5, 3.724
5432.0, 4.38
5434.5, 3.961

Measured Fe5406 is 1.12 angstroms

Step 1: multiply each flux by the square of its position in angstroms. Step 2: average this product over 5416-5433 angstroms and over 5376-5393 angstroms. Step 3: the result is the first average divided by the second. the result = 1.04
